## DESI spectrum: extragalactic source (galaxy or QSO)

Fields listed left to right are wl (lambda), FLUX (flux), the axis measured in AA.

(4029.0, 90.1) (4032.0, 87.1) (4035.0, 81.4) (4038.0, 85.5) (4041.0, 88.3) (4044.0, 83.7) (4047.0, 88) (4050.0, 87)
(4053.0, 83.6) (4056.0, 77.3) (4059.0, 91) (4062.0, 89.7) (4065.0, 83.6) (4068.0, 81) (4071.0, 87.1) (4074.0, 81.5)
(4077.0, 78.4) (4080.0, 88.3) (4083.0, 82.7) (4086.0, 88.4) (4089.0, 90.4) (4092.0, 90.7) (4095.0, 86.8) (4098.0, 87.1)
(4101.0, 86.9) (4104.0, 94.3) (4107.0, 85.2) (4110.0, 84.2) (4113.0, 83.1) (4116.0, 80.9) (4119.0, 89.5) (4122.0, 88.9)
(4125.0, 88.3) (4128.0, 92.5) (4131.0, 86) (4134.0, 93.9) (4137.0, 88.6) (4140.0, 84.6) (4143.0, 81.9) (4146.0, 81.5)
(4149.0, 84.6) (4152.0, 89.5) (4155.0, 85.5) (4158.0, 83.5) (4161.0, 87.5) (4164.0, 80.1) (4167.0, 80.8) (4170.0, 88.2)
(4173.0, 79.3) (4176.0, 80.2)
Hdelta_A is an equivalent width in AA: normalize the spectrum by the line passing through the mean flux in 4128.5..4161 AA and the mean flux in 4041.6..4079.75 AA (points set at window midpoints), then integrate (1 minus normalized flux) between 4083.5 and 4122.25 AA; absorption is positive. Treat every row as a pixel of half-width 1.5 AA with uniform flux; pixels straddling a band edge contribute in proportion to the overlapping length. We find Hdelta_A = -0.8 AA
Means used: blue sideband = 84.5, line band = 87.2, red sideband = 86.2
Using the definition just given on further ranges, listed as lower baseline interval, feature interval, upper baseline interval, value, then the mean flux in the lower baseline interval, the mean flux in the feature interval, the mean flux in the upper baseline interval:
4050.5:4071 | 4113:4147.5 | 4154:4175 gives -1.2 AA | 84.7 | 86.8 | 83.4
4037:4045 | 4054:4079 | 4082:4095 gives 1.0 AA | 86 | 83.8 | 88.1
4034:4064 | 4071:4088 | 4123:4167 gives 0.3 AA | 85.6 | 84.3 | 86.1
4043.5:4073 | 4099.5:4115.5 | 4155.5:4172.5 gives -0.3 AA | 85.2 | 86.4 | 83.8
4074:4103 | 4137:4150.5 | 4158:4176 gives 0.0 AA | 86.5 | 83.8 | 83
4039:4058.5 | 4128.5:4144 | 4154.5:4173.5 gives -0.6 AA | 85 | 87.5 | 83.7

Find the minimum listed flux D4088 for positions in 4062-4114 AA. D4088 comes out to 78.4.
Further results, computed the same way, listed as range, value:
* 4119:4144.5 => 81.9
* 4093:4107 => 85.2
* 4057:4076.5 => 81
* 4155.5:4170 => 80.1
